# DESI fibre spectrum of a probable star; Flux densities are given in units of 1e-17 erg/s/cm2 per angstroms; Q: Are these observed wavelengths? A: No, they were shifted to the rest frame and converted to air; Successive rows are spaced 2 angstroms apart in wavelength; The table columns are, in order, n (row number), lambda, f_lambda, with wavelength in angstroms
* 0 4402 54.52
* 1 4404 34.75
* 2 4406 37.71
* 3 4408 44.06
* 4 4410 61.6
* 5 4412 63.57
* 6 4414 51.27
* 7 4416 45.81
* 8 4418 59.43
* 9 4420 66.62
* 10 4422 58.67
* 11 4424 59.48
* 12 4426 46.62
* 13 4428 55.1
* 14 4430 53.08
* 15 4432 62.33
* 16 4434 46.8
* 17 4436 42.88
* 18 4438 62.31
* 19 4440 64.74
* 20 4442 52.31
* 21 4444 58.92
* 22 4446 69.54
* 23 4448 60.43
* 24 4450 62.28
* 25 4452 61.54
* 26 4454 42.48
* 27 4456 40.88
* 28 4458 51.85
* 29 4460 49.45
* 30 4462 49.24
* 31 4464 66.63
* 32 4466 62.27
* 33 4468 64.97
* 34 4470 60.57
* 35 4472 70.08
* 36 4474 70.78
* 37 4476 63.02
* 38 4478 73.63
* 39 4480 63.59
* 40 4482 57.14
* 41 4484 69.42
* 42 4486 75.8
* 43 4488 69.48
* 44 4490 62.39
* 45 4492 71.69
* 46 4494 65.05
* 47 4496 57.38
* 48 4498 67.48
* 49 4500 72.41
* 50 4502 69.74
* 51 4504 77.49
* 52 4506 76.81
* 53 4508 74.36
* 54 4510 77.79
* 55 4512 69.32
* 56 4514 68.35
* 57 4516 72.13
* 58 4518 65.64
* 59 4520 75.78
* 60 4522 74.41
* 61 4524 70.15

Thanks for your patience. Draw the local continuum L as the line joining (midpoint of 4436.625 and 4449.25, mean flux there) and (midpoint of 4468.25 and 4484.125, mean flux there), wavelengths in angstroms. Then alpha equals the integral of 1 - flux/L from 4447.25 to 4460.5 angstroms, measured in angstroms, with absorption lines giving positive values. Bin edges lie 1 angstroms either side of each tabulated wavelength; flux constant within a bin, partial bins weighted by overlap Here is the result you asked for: 2.1 angstroms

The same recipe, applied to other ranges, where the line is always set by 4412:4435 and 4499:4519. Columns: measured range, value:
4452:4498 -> 2.8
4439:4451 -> -0.3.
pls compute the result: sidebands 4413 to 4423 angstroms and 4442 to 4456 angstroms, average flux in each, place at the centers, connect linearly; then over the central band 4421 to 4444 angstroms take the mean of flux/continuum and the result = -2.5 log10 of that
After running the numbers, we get 0.03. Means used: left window 56.4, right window 57.4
